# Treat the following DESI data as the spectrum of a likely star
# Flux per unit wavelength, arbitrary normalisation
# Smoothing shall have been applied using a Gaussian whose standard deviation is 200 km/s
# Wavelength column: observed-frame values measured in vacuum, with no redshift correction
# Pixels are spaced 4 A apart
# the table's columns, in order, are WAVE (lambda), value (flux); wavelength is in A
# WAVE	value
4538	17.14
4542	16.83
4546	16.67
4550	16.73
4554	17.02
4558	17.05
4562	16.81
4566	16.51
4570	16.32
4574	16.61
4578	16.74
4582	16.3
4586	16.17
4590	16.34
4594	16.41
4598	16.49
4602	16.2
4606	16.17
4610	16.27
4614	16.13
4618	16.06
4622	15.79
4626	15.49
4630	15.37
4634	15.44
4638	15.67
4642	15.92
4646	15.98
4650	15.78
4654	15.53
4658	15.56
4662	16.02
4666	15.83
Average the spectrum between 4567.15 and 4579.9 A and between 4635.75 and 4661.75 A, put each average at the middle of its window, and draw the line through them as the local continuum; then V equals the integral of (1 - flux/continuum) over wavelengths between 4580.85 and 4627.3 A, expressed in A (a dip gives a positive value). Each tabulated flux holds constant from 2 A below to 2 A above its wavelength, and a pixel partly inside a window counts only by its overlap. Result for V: 0.2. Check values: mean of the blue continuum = 16.6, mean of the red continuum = 15.8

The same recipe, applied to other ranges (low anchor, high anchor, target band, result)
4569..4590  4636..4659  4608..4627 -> 0.1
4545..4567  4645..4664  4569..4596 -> 0.2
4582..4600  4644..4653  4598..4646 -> 0.5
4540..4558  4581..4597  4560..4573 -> 0.0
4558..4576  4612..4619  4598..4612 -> 0.0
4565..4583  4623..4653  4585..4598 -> -0.1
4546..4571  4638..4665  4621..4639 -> 0.5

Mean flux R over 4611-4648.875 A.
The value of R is 15.8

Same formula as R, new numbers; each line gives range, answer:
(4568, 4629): 16.2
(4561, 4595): 16.5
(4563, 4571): 16.5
